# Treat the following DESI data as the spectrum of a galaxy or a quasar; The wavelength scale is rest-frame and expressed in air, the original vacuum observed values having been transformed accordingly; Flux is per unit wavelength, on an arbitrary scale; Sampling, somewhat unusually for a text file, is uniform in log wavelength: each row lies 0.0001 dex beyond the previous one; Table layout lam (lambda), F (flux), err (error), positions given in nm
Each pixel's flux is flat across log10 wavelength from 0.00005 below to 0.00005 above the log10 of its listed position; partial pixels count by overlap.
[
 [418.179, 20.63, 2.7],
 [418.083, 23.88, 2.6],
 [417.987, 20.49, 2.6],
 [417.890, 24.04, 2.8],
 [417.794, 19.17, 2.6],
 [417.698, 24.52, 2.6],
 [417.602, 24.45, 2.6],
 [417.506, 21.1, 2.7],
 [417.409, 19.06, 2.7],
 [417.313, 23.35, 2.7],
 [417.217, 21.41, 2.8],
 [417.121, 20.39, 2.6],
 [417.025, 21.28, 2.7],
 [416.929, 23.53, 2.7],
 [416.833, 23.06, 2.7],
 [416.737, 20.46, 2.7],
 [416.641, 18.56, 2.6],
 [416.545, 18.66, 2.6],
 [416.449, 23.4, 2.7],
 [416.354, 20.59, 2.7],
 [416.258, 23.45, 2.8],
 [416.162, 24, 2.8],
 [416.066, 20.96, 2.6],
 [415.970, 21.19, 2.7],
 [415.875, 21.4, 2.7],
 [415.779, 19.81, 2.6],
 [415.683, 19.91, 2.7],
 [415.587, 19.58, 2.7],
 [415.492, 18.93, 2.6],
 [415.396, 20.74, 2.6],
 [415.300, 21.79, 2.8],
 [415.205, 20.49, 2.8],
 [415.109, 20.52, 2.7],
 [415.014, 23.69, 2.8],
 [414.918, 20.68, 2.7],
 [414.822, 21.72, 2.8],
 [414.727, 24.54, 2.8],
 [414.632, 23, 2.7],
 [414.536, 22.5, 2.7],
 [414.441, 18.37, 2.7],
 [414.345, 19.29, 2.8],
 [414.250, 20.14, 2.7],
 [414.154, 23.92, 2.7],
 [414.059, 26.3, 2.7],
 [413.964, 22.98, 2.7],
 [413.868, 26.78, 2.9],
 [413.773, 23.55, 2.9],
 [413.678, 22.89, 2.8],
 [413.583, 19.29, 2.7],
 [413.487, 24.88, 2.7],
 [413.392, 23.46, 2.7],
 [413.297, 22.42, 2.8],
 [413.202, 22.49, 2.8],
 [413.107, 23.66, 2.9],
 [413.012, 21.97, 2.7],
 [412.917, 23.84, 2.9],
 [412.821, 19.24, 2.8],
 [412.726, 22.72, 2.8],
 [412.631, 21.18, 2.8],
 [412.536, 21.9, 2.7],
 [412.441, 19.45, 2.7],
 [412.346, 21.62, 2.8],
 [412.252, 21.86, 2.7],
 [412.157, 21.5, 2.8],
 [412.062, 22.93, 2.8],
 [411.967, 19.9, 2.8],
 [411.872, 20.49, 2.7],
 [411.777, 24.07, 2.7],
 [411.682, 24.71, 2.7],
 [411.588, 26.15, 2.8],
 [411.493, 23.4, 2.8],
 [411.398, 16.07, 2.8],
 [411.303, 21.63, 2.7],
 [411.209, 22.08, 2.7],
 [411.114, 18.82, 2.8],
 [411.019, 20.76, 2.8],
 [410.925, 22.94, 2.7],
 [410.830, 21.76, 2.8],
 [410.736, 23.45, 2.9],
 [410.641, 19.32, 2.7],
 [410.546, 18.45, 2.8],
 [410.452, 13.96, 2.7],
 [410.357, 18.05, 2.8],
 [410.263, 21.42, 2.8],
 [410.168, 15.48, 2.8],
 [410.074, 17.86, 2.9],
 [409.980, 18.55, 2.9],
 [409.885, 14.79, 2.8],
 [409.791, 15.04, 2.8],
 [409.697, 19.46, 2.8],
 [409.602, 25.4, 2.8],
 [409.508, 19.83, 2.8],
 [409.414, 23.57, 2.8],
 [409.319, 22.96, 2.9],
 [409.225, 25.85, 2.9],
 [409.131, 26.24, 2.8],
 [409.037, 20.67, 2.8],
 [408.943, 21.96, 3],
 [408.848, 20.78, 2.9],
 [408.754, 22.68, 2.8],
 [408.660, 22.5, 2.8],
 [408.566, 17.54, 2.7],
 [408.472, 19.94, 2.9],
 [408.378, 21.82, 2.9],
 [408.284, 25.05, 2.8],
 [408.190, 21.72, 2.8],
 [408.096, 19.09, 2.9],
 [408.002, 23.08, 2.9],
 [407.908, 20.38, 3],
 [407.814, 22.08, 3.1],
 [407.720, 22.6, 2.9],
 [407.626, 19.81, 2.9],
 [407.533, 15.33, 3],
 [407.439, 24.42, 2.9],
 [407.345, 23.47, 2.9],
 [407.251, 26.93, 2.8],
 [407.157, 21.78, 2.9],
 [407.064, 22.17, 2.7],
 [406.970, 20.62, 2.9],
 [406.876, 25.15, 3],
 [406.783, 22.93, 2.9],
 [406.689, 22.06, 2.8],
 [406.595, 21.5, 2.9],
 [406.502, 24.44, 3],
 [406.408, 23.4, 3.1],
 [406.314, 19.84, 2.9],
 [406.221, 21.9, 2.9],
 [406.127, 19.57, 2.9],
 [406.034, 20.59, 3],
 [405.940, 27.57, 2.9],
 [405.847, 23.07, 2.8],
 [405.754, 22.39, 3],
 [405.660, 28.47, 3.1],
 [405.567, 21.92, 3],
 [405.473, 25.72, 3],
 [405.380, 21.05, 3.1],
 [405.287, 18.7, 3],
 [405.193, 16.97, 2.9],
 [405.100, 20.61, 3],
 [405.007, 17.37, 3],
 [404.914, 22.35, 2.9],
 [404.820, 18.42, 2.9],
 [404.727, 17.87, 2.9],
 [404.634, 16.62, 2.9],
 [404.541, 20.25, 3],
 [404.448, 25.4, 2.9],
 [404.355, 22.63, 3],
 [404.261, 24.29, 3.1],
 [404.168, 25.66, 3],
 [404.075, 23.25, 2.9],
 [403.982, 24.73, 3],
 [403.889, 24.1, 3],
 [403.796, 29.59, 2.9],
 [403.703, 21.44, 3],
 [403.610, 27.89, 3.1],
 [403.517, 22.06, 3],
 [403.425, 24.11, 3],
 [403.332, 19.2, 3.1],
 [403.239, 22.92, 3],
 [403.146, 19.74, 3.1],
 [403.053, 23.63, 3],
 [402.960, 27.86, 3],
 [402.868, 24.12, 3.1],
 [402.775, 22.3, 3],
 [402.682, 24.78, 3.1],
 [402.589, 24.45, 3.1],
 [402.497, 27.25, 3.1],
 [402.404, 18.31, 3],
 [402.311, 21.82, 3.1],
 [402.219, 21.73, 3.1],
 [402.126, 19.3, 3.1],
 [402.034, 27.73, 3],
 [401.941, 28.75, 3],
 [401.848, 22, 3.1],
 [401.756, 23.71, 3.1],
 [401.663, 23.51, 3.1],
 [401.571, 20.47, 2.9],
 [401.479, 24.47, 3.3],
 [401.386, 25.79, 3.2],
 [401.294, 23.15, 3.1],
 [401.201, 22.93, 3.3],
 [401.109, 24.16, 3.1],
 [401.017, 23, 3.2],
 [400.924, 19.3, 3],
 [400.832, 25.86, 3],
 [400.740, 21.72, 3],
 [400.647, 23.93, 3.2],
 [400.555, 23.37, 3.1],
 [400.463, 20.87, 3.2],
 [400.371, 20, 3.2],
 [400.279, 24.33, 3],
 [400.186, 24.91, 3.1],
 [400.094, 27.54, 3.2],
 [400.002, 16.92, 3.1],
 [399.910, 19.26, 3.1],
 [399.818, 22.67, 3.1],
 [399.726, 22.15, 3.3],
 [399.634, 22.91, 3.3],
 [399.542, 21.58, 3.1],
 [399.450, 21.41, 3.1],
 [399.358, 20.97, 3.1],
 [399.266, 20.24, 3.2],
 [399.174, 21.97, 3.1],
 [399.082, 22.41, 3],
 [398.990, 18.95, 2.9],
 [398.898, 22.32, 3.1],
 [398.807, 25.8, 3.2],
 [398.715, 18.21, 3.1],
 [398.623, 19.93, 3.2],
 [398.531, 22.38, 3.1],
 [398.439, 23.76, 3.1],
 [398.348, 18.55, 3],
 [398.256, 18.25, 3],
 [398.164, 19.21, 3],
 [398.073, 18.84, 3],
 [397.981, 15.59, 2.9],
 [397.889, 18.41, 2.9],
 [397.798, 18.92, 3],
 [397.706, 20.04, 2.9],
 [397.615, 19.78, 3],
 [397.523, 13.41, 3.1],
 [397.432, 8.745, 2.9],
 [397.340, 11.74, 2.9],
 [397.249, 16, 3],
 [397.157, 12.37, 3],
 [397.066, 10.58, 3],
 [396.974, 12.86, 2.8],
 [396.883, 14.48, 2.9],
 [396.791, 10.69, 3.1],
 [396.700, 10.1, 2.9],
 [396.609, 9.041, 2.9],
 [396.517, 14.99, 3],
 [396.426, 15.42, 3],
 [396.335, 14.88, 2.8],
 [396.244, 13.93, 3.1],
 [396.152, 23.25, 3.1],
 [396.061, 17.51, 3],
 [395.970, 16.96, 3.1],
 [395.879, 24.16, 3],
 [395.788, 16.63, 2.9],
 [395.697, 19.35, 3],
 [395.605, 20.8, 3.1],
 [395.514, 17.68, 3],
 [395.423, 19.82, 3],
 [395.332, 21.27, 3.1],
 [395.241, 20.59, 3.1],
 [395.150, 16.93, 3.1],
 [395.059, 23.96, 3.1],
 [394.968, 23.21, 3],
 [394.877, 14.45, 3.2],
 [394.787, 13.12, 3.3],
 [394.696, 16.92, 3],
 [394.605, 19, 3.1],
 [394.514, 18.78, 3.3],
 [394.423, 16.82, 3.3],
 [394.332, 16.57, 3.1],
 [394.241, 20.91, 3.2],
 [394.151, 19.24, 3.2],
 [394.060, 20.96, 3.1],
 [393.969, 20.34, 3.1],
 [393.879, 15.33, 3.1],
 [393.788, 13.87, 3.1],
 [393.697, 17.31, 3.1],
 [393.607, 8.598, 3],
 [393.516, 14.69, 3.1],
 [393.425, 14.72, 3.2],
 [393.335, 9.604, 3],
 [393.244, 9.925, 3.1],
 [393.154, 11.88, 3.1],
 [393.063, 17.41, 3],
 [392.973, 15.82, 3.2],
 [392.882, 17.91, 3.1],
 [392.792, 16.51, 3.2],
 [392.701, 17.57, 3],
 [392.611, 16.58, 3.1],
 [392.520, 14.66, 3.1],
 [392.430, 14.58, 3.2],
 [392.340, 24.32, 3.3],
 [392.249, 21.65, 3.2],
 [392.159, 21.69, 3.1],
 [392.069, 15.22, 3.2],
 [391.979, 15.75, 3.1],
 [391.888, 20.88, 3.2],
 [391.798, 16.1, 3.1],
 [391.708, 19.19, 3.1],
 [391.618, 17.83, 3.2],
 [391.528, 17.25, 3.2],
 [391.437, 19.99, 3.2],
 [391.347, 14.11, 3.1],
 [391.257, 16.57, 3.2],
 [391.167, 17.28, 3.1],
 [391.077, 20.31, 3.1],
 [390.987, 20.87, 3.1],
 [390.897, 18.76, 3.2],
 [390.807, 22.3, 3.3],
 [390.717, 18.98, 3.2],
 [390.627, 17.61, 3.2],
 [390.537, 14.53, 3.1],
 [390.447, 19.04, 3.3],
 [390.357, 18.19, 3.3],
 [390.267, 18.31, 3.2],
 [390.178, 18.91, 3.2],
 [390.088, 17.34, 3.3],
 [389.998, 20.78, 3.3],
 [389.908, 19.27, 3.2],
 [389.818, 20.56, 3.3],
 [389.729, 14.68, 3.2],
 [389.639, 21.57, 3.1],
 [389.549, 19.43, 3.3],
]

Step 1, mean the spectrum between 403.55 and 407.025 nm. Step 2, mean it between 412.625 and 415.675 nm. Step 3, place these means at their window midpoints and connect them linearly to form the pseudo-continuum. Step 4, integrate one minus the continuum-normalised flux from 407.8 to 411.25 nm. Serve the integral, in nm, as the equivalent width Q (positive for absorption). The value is 0.25 nm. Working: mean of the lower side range 22.4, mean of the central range 20.7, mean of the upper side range 22.1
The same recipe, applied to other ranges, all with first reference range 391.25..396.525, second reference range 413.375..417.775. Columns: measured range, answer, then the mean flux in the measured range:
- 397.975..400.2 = -0.32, 21.1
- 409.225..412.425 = 0.03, 20.6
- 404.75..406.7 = -0.19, 21.8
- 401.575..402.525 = -0.21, 23.2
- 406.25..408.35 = -0.21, 22.2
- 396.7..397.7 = 0.27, 13.2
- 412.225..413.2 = -0.03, 21.8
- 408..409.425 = -0.12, 22.1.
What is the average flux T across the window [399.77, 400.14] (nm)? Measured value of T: 21.6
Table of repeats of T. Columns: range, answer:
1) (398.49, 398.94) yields 21.7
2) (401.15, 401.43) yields 24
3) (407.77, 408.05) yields 21.8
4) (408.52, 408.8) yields 20.9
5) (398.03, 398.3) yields 18.8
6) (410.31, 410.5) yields 16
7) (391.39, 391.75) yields 18.5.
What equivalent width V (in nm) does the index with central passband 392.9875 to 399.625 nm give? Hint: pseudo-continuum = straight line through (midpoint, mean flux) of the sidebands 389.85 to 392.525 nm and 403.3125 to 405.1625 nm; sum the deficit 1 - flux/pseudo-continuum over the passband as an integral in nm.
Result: 0.88 nm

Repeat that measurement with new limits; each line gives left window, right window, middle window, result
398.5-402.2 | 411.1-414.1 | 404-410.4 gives 0.256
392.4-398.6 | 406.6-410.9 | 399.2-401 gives -0.391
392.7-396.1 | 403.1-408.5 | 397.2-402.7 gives -0.442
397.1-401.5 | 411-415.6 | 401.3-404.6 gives -0.431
